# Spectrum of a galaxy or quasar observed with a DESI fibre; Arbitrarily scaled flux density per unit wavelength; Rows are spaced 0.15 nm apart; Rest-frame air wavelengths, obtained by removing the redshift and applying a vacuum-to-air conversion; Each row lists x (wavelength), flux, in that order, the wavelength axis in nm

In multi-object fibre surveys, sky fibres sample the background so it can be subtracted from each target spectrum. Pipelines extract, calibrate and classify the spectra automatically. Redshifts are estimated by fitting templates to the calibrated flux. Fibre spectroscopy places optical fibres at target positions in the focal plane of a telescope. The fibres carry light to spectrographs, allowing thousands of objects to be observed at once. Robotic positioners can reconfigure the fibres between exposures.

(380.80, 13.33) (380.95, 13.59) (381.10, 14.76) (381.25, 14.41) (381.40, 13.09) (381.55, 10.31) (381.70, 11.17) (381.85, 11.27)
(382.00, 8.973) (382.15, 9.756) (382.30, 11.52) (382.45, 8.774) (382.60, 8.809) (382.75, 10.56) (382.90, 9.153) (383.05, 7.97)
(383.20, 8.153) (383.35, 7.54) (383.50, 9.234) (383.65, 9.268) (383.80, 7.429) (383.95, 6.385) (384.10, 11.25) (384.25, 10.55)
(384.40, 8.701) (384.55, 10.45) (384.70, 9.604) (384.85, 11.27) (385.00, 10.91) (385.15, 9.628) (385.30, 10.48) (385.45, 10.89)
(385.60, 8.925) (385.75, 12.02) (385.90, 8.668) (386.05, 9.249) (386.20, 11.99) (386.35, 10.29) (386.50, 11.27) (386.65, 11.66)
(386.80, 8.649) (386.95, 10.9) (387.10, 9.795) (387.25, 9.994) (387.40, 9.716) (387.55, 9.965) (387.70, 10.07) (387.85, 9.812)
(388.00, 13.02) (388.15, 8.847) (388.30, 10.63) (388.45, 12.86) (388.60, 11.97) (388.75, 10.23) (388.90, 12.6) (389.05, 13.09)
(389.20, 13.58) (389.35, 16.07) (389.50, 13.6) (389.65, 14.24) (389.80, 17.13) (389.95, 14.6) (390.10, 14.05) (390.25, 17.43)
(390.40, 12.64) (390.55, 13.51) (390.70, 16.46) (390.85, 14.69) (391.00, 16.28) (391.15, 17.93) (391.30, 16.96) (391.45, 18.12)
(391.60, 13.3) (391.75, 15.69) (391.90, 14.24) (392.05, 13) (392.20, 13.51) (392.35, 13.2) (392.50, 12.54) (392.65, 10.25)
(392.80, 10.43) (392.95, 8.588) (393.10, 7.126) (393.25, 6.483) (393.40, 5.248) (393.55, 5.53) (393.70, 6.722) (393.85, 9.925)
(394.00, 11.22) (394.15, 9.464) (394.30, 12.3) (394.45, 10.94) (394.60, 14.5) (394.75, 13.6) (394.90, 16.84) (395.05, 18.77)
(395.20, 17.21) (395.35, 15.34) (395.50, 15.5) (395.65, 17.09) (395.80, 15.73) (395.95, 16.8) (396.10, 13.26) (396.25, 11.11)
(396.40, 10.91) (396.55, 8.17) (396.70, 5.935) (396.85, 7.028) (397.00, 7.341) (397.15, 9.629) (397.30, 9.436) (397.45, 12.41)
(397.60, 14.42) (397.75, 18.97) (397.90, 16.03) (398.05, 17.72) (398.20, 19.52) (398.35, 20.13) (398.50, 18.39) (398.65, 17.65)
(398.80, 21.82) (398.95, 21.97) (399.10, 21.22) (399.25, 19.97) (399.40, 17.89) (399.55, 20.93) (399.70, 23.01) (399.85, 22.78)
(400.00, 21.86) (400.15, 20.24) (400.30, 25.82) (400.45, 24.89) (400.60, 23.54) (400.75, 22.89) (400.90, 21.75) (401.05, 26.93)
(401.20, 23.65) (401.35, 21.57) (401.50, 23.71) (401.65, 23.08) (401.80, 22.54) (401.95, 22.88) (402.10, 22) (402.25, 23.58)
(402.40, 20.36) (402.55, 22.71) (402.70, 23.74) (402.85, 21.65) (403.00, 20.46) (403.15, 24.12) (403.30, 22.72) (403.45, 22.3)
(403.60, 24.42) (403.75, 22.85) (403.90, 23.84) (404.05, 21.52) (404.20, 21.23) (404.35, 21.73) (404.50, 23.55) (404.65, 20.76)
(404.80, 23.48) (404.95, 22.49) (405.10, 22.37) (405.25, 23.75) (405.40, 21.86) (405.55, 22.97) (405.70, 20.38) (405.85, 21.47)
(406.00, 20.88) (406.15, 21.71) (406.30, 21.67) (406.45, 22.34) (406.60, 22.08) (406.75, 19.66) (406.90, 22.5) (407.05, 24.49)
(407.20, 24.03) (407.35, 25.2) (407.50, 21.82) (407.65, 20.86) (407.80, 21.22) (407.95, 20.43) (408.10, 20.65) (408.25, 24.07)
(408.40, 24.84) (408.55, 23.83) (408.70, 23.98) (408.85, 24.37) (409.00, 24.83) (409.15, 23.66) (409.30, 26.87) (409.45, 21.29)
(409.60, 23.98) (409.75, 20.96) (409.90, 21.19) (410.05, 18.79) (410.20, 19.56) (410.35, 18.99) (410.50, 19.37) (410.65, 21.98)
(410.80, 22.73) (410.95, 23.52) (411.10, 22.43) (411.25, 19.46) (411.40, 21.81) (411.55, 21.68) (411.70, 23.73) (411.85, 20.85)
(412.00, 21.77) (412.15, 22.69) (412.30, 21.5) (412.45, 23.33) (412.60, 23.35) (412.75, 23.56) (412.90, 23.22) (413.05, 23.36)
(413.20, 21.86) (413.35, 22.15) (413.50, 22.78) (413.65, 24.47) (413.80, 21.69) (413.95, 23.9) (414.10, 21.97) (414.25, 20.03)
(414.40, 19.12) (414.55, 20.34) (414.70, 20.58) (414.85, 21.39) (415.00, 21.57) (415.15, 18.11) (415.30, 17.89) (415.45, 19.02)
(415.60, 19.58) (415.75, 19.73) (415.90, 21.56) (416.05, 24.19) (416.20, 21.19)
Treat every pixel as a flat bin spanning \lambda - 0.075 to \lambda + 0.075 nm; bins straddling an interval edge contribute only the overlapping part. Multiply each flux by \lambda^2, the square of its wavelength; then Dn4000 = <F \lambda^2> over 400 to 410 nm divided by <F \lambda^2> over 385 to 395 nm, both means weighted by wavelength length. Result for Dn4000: 2.04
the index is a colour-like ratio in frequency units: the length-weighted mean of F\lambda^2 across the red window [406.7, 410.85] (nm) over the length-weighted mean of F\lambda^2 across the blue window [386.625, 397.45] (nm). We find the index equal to 1.98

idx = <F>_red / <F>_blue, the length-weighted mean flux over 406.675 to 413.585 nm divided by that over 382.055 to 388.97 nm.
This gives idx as 2.23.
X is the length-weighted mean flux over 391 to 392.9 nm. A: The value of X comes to 14.1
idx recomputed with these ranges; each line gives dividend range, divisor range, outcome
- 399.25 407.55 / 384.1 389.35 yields 2.09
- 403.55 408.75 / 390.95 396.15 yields 1.73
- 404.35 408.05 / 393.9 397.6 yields 1.77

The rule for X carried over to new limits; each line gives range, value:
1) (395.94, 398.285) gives 12.3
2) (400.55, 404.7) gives 22.7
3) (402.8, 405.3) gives 22.5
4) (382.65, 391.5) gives 11.5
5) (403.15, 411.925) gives 22.3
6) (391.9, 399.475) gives 13.4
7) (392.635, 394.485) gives 8.69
